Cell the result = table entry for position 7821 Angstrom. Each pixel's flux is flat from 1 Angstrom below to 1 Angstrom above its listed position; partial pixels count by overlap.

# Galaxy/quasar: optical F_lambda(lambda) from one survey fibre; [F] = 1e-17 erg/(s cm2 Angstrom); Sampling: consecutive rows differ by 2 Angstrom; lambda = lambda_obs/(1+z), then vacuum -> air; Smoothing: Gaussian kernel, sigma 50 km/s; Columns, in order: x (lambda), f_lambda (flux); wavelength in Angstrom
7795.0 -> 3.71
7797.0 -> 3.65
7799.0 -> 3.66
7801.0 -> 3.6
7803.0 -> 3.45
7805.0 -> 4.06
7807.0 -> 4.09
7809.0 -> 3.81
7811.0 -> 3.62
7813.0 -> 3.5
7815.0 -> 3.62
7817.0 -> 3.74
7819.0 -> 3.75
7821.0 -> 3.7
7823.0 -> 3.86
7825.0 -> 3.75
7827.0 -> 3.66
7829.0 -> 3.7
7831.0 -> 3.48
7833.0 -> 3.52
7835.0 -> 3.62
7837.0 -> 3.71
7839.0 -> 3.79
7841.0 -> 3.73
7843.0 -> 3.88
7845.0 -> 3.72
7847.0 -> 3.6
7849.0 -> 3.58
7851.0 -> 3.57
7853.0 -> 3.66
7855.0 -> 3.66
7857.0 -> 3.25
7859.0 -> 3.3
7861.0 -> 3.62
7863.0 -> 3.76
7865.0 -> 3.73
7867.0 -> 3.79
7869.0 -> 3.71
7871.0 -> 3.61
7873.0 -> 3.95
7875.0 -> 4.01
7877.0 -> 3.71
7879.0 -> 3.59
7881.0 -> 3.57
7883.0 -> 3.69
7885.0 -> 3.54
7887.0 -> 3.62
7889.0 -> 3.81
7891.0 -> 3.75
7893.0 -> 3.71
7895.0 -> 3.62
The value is 3.7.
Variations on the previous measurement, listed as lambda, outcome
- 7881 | 3.57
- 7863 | 3.76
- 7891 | 3.75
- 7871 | 3.61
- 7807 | 4.09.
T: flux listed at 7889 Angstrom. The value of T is 3.81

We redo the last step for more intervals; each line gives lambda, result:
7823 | 3.86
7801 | 3.6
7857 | 3.25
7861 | 3.62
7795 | 3.71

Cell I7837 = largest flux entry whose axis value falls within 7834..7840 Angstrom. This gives 3.79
